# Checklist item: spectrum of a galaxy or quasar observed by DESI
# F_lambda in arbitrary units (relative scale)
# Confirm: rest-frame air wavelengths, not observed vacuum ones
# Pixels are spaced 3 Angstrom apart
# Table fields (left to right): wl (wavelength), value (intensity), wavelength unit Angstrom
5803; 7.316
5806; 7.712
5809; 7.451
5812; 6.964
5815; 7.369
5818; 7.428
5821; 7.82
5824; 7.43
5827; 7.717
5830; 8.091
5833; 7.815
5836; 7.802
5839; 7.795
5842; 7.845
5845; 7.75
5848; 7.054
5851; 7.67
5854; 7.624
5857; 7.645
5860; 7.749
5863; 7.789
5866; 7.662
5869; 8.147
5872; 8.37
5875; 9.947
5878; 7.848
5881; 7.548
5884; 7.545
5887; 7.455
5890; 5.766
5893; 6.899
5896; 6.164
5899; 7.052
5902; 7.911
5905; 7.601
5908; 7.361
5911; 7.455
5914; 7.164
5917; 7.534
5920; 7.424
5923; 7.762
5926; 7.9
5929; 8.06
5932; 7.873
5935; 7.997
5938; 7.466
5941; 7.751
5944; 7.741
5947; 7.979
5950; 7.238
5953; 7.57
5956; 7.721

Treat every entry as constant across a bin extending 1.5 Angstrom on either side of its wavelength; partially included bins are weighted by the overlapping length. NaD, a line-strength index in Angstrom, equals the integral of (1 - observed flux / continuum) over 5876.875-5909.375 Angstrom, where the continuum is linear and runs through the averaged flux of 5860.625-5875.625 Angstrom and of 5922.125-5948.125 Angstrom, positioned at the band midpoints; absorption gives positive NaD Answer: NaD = 3.7 Angstrom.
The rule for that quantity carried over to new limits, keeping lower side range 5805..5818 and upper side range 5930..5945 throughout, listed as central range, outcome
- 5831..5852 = -0.6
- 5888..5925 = 2.4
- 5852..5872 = -0.7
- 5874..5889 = -0.7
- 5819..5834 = -0.7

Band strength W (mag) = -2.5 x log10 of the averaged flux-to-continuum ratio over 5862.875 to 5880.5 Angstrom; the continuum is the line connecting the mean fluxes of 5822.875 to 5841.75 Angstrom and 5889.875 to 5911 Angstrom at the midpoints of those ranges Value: -0.13 mag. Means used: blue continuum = 7.79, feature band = 8.29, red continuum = 7.08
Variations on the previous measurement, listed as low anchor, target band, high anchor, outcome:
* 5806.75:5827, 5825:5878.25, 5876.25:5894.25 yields -0.08 mag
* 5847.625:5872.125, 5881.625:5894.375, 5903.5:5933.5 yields 0.11 mag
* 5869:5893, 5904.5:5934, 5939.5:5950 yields 0.02 mag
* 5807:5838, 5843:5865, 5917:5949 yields 0.00 mag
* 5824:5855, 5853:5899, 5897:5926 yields 0.00 mag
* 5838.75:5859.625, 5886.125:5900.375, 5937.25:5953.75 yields 0.15 mag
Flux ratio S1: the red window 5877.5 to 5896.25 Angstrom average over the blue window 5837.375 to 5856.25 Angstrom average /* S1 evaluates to 0.9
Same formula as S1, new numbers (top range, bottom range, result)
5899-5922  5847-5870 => 0.97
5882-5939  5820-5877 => 0.94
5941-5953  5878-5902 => 1.09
